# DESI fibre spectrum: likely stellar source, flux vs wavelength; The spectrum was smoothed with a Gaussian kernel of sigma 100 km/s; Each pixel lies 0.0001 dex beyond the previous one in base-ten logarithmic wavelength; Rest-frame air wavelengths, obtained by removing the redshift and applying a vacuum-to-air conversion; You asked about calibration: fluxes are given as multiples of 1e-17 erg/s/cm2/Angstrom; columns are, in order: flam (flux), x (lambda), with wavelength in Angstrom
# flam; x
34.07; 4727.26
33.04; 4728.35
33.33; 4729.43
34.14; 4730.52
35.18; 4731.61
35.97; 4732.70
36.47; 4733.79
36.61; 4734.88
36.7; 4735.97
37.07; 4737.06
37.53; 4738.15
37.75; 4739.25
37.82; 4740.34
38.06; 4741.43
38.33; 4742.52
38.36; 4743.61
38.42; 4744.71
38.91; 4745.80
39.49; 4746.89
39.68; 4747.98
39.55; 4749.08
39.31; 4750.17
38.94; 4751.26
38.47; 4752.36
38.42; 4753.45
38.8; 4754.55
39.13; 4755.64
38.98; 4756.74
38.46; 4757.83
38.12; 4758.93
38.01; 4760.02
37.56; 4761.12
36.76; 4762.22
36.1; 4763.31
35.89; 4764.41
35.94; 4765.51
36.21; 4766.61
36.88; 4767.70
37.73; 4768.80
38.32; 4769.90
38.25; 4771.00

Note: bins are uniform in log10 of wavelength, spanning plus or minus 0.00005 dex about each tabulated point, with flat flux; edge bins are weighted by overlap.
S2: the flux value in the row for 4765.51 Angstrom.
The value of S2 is 35.94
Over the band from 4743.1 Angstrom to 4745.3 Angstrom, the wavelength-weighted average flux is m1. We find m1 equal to 38.3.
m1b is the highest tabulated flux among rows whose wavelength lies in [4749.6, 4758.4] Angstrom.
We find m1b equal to 39.31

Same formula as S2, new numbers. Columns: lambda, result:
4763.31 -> 36.1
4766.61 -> 36.21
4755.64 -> 39.13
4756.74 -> 38.98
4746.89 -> 39.49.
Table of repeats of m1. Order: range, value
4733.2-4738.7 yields 36.9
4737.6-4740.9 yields 37.6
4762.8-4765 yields 35.9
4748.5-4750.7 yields 39.4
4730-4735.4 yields 35.7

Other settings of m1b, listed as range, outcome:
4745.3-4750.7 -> 39.68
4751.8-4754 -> 38.47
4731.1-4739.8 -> 37.75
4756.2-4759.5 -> 38.98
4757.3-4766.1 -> 38.46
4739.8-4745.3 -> 38.42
